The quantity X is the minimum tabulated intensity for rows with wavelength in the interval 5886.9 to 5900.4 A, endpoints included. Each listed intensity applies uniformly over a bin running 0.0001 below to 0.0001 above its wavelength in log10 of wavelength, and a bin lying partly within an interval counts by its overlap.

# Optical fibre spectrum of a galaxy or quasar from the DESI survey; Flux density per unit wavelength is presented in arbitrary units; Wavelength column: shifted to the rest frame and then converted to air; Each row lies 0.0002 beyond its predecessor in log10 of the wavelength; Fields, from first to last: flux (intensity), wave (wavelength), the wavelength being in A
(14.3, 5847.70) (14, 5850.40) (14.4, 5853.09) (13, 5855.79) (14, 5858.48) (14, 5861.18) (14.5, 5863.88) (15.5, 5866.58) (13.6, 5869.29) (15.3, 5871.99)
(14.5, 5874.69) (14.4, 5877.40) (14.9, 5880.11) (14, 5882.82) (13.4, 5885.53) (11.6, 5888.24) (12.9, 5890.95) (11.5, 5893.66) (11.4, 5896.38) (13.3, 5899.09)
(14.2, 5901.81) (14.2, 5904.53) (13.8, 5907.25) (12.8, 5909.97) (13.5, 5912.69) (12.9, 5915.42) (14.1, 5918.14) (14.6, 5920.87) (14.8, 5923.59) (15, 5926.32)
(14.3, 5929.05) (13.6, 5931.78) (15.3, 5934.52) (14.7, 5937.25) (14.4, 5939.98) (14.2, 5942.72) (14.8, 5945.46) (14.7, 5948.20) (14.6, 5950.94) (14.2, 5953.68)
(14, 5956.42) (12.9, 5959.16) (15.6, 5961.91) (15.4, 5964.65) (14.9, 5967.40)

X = 11.4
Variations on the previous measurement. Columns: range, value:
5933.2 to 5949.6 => 14.2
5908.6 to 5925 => 12.8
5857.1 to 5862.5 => 14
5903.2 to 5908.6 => 13.8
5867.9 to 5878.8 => 13.6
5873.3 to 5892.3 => 11.6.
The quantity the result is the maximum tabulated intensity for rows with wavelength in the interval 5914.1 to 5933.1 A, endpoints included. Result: 15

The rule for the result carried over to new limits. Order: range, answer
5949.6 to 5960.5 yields 14.6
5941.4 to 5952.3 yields 14.8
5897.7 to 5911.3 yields 14.2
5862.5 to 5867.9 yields 15.5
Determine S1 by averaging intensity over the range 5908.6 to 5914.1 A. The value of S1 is 13.1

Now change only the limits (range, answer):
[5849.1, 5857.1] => 13.8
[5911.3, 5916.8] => 13.2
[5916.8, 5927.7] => 14.6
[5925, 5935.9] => 14.5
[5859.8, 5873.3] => 14.6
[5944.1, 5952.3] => 14.7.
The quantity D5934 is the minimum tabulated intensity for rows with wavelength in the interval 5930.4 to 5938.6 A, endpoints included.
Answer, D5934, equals 13.6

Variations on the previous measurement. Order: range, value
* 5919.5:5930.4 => 14.3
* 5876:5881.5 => 14.4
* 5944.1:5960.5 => 12.9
